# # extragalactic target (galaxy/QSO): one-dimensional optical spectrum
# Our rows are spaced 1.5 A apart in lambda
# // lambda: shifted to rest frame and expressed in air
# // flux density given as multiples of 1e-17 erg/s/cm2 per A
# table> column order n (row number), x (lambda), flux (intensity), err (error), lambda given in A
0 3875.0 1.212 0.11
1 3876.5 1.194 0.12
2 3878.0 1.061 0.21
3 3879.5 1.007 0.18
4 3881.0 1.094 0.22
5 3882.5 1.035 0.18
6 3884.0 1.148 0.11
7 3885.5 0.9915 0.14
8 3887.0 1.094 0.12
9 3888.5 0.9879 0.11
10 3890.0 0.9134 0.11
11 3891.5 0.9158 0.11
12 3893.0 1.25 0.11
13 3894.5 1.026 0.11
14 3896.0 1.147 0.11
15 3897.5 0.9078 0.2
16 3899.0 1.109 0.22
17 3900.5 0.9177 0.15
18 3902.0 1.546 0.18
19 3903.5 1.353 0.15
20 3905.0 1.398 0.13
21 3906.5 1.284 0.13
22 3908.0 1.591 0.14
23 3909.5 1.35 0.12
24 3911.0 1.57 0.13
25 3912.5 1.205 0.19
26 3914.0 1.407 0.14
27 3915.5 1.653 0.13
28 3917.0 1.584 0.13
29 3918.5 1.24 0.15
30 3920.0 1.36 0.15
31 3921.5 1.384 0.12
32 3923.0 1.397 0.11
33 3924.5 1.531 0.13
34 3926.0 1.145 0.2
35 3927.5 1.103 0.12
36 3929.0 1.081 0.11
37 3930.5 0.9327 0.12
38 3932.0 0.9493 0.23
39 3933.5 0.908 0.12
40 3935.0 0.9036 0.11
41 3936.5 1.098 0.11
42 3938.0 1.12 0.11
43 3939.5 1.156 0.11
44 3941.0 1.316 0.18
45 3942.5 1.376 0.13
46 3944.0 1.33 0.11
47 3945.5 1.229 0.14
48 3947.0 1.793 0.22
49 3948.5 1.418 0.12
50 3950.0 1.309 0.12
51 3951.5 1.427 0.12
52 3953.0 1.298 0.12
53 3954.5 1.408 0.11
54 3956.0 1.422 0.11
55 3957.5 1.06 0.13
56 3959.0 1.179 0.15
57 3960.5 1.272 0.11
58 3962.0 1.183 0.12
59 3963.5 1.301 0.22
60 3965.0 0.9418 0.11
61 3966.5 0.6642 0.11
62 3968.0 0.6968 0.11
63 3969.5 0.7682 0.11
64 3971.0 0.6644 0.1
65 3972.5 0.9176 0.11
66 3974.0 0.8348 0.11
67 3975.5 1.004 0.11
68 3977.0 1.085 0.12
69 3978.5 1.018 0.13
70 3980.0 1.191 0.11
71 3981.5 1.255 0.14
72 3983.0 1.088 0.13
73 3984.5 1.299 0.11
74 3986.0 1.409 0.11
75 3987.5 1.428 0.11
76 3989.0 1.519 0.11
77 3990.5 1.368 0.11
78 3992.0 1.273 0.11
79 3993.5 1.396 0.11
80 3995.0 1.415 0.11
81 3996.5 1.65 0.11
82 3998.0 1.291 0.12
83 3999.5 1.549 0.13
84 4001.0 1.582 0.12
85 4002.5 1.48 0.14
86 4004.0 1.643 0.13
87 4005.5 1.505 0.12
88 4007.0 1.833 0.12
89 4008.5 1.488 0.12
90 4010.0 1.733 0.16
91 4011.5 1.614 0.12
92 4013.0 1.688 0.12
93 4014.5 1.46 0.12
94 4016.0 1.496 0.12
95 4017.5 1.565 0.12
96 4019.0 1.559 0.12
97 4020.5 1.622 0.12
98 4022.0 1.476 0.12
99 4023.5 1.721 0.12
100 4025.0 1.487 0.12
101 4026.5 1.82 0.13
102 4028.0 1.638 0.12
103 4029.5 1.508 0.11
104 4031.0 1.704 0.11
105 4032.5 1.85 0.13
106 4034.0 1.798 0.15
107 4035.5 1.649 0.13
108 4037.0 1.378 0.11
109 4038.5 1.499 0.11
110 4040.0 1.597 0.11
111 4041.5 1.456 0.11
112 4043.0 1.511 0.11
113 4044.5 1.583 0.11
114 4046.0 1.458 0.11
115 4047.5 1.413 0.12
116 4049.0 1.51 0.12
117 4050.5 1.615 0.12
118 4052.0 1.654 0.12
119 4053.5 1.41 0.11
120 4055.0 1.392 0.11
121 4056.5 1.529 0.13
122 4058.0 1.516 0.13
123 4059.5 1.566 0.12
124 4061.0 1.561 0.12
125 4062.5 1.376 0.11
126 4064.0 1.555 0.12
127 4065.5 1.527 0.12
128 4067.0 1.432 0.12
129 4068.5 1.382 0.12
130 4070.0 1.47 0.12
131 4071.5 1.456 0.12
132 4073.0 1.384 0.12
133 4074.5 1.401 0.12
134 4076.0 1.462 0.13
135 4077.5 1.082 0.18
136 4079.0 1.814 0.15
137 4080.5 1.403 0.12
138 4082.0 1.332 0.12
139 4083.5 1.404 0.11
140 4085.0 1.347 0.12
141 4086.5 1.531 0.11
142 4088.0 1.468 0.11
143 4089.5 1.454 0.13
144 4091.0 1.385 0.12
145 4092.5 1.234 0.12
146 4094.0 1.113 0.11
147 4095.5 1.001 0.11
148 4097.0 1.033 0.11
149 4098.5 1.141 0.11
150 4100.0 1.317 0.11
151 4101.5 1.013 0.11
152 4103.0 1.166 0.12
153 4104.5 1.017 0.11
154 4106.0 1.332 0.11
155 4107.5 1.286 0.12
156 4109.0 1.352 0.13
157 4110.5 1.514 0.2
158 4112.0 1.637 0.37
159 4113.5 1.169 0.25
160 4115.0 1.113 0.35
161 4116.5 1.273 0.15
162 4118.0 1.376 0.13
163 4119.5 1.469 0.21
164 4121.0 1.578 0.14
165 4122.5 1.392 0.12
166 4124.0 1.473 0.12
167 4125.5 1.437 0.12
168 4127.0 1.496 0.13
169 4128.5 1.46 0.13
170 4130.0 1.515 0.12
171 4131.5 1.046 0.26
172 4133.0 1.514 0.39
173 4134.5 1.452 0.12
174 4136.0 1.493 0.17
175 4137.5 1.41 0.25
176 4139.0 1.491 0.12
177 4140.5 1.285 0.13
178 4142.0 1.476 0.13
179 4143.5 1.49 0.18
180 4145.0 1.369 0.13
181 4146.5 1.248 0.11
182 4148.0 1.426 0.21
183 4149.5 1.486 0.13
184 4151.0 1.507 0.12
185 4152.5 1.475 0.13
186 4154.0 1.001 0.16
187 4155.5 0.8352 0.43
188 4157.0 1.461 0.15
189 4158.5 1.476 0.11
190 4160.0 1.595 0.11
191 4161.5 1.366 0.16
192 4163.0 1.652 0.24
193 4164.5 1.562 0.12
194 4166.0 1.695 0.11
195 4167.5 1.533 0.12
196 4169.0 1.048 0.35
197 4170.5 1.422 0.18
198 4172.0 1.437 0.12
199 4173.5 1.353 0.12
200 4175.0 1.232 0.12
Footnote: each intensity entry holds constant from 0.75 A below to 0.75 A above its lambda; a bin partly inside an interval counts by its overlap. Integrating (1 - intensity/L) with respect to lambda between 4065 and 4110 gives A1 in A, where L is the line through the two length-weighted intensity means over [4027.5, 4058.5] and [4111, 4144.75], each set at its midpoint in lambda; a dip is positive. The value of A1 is 4.8 A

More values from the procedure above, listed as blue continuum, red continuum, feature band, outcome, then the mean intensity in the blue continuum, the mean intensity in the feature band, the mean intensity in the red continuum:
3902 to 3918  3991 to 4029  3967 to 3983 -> 6.0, 1.44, 0.946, 1.56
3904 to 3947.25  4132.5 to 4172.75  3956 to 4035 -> -2.4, 1.28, 1.37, 1.41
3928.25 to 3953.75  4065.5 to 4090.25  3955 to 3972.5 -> 3.3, 1.21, 1.02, 1.43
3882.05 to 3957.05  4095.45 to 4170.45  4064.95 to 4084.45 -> -1.4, 1.24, 1.43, 1.36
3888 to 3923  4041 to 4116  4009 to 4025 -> -2.9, 1.27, 1.59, 1.38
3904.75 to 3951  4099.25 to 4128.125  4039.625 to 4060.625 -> -3.0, 1.29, 1.51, 1.34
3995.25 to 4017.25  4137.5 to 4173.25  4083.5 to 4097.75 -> 1.8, 1.57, 1.29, 1.41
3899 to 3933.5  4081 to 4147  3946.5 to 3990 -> 4.9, 1.3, 1.16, 1.34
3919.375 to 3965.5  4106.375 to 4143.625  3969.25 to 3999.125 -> 1.7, 1.24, 1.21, 1.41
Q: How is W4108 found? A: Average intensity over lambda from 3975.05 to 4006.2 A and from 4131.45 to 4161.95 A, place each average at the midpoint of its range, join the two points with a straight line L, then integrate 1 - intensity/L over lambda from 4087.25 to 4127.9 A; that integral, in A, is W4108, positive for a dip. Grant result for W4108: 2.1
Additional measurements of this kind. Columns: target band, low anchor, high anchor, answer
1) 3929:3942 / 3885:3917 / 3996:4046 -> 2.7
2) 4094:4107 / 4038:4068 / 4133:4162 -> 2.9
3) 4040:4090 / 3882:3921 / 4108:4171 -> -4.4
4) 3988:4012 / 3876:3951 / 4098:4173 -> -4.5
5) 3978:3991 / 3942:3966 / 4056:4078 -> 0.5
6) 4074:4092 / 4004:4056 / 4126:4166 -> 1.0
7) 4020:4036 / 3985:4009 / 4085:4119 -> -2.7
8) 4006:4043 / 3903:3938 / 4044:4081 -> -4.8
